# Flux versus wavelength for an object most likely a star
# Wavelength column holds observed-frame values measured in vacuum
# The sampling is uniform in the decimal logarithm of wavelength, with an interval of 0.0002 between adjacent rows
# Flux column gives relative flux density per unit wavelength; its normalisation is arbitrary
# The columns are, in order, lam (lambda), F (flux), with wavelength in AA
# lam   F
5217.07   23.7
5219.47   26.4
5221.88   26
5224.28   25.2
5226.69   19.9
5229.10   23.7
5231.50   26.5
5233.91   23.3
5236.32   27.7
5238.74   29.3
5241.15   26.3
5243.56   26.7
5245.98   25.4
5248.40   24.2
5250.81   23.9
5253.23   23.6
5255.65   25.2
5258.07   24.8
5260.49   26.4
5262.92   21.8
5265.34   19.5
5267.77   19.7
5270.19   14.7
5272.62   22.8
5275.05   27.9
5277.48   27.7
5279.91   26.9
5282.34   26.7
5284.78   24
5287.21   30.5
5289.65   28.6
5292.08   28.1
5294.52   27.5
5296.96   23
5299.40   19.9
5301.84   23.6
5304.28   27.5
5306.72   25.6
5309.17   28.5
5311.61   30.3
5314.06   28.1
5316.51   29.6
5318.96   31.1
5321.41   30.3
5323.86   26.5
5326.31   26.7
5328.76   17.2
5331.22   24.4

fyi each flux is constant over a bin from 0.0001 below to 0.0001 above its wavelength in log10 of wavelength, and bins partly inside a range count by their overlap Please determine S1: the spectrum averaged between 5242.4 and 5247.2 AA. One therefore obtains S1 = 26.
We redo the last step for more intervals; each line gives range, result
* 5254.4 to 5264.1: 24.5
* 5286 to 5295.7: 28.7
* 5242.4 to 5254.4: 24.8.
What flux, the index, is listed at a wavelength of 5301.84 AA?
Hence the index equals 23.6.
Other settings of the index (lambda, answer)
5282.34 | 26.7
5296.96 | 23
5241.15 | 26.3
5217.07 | 23.7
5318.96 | 31.1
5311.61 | 30.3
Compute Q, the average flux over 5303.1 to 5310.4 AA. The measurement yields 27.2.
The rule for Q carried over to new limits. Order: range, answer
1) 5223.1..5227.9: 22.5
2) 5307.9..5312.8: 29.4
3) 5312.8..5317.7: 28.8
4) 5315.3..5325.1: 29.4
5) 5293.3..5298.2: 25.2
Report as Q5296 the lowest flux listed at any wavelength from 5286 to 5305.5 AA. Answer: 19.9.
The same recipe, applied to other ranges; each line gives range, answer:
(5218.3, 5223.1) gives 26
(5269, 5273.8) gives 14.7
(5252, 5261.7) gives 23.6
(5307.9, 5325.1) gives 26.5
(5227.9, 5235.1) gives 23.3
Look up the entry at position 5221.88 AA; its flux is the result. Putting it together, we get 26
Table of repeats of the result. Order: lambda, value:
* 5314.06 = 28.1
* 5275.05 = 27.9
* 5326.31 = 26.7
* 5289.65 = 28.6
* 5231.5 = 26.5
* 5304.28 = 27.5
